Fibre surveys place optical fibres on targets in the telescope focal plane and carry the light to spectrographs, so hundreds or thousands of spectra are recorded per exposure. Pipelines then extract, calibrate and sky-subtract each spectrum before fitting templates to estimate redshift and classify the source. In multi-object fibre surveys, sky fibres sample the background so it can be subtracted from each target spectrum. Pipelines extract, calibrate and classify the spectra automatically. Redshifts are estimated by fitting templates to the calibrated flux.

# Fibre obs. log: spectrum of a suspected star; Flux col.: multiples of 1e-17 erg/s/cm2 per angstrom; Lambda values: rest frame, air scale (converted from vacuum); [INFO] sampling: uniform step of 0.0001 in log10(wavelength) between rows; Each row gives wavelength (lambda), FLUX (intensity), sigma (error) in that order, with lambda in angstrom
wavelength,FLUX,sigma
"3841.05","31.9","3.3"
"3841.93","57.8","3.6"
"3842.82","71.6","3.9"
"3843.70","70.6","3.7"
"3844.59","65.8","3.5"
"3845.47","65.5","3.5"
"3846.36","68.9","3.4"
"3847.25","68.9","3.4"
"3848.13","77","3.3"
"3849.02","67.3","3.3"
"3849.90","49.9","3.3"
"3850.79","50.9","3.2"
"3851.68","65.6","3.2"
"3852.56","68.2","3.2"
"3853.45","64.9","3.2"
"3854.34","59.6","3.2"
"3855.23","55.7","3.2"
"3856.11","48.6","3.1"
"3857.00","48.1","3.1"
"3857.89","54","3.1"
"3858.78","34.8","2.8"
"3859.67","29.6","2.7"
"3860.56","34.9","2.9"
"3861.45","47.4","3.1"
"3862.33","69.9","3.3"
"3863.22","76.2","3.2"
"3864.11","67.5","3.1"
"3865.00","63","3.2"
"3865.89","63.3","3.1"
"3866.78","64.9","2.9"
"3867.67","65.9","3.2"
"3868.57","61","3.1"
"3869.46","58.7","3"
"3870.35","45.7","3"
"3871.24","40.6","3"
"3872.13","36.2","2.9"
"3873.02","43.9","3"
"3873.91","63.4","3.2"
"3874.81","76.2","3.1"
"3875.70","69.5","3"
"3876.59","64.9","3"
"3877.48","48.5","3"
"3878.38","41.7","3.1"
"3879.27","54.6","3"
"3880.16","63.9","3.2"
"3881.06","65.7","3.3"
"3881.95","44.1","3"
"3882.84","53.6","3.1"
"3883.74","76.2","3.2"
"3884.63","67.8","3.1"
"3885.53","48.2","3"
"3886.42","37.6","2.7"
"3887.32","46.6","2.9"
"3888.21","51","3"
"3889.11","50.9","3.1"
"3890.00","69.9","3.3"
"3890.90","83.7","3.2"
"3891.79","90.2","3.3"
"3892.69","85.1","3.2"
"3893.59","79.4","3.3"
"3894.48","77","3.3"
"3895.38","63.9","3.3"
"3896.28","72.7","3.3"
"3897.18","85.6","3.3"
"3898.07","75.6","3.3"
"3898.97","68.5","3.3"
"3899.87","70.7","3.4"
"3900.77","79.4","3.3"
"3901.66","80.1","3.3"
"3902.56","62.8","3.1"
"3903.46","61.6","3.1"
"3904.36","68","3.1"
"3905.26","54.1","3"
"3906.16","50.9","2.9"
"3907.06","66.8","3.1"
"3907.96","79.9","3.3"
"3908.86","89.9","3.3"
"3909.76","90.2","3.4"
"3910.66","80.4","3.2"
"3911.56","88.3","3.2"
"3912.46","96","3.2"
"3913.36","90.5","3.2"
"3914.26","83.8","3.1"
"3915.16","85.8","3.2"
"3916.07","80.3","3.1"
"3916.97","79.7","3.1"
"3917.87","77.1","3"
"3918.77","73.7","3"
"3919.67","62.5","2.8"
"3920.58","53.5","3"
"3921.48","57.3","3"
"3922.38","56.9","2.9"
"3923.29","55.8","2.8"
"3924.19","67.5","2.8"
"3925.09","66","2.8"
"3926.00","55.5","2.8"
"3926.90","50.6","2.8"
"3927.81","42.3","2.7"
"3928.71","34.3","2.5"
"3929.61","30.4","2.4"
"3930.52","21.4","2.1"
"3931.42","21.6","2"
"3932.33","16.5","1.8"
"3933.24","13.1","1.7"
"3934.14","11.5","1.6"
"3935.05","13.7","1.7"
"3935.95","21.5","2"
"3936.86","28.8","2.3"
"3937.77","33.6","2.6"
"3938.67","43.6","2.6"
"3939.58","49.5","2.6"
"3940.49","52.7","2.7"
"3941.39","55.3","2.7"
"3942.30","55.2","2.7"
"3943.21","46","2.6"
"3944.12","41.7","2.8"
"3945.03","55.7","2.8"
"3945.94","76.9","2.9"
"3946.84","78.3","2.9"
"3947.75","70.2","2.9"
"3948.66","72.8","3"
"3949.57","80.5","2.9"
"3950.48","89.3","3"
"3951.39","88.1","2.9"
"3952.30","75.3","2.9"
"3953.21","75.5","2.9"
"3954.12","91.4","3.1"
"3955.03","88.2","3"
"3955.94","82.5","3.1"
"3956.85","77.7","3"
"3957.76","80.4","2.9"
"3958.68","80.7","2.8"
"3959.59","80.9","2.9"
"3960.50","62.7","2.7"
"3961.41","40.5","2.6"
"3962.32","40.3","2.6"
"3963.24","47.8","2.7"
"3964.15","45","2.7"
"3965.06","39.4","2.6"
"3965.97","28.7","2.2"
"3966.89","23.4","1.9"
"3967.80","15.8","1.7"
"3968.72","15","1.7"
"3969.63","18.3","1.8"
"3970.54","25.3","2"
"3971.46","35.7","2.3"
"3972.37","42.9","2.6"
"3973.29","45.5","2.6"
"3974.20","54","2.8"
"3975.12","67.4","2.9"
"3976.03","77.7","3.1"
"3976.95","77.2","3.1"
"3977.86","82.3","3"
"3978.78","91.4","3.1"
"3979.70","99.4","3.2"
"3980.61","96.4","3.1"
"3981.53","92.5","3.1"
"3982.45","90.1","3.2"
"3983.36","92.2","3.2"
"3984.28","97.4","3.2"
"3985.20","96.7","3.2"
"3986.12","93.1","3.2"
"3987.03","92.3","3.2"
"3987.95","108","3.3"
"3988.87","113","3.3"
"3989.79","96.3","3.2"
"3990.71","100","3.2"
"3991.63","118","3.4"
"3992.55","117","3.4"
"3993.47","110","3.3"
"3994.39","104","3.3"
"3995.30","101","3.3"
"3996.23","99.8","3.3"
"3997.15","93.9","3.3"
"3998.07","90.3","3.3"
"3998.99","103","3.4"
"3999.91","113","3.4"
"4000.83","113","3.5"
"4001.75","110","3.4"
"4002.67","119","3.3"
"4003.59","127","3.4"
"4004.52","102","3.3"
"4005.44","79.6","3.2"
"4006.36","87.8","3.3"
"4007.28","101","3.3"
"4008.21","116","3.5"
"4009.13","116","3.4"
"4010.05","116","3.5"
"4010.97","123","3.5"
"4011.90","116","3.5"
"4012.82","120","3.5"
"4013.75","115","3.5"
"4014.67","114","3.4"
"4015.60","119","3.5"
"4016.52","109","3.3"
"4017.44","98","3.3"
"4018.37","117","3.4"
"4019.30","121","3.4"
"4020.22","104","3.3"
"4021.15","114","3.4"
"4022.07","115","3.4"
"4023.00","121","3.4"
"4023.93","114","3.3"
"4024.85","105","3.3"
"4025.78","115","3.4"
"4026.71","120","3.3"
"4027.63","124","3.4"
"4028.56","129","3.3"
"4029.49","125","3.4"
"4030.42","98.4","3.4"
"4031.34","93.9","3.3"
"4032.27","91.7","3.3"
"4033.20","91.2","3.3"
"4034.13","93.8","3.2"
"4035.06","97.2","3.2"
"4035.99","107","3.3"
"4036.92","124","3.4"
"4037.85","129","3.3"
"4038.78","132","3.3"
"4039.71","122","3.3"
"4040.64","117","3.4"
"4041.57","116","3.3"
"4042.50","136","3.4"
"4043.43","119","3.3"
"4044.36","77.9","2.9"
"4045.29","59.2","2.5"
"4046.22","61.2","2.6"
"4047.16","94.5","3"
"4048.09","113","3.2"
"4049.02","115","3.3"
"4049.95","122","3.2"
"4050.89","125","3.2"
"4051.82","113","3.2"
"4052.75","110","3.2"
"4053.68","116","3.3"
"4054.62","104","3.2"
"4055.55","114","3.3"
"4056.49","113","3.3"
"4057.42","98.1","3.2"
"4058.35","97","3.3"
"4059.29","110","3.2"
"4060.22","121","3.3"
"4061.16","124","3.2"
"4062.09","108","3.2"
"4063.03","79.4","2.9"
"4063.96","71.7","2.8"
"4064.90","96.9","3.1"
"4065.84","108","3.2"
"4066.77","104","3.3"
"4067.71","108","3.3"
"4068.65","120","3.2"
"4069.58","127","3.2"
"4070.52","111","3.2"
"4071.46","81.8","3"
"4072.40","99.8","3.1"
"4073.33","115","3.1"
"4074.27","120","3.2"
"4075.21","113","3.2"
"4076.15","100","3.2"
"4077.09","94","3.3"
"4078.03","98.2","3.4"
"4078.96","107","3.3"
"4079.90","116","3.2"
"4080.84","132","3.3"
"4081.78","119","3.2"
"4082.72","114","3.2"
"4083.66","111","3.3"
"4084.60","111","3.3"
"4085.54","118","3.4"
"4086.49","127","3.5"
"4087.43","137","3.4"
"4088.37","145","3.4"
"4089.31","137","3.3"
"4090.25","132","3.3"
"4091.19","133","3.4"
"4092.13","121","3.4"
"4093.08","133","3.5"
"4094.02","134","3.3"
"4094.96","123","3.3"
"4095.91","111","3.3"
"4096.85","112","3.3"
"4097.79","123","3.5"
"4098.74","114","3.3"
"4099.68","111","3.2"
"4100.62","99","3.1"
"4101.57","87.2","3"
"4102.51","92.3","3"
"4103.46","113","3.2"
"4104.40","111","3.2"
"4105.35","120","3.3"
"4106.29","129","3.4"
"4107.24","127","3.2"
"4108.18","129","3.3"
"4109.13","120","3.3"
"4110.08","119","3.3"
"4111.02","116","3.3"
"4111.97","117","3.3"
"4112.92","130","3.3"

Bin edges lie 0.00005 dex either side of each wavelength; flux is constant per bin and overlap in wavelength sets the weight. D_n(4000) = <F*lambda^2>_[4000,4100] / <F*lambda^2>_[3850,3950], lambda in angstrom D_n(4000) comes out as 2.04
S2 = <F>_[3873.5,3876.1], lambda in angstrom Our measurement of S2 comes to 69.6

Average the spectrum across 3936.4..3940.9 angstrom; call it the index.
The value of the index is 41.5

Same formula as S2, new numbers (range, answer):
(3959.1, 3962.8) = 56.3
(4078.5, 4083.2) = 118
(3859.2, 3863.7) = 51.7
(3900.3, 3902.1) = 79.9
